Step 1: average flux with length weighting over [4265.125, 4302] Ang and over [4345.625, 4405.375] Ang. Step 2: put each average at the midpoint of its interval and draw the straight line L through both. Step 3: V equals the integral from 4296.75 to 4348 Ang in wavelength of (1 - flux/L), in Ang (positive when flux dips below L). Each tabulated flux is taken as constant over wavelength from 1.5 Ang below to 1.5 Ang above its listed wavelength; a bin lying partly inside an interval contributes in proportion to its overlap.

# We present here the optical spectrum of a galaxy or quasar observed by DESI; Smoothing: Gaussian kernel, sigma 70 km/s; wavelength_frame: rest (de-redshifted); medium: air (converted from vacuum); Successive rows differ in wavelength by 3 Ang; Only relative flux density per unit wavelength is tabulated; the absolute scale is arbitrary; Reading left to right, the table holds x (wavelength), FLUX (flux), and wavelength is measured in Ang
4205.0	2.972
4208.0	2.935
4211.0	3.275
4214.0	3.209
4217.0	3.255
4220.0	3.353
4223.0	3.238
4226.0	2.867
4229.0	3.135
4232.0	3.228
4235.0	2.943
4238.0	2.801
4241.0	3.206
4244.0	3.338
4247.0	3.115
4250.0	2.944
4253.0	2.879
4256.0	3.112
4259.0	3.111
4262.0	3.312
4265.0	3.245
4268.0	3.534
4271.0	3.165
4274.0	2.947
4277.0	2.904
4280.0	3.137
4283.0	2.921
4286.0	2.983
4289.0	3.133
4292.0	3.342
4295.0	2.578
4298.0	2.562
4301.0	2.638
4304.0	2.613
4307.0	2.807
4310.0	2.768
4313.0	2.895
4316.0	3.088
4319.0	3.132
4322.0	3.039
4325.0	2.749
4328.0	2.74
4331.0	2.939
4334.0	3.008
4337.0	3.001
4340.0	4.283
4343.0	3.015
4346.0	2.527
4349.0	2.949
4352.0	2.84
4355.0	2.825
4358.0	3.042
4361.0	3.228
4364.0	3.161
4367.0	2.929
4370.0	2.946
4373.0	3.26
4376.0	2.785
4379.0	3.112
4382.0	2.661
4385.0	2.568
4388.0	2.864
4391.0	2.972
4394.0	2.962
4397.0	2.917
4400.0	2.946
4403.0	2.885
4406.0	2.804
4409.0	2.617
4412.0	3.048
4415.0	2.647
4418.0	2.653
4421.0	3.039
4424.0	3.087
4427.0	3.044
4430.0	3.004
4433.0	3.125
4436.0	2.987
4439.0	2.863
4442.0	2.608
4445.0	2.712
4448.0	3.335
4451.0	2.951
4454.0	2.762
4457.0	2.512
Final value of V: 0.6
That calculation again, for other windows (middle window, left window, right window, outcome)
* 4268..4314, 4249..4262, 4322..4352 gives 1.8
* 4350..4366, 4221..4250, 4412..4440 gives -0.1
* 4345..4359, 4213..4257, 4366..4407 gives 0.5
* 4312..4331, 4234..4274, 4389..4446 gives 0.6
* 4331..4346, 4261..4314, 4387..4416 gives -1.5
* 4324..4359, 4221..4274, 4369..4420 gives -0.5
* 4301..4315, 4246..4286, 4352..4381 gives 1.3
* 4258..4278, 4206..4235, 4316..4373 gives -0.5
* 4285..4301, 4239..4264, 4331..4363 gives 1.1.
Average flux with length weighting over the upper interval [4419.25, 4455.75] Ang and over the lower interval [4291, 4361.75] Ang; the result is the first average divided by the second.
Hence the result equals 1.01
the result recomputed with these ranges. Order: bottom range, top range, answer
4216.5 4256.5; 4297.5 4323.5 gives 0.92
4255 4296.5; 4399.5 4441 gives 0.94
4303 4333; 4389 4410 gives 1.00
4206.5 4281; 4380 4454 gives 0.92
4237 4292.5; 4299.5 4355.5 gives 0.95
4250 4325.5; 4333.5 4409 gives 1.00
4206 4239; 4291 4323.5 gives 0.92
